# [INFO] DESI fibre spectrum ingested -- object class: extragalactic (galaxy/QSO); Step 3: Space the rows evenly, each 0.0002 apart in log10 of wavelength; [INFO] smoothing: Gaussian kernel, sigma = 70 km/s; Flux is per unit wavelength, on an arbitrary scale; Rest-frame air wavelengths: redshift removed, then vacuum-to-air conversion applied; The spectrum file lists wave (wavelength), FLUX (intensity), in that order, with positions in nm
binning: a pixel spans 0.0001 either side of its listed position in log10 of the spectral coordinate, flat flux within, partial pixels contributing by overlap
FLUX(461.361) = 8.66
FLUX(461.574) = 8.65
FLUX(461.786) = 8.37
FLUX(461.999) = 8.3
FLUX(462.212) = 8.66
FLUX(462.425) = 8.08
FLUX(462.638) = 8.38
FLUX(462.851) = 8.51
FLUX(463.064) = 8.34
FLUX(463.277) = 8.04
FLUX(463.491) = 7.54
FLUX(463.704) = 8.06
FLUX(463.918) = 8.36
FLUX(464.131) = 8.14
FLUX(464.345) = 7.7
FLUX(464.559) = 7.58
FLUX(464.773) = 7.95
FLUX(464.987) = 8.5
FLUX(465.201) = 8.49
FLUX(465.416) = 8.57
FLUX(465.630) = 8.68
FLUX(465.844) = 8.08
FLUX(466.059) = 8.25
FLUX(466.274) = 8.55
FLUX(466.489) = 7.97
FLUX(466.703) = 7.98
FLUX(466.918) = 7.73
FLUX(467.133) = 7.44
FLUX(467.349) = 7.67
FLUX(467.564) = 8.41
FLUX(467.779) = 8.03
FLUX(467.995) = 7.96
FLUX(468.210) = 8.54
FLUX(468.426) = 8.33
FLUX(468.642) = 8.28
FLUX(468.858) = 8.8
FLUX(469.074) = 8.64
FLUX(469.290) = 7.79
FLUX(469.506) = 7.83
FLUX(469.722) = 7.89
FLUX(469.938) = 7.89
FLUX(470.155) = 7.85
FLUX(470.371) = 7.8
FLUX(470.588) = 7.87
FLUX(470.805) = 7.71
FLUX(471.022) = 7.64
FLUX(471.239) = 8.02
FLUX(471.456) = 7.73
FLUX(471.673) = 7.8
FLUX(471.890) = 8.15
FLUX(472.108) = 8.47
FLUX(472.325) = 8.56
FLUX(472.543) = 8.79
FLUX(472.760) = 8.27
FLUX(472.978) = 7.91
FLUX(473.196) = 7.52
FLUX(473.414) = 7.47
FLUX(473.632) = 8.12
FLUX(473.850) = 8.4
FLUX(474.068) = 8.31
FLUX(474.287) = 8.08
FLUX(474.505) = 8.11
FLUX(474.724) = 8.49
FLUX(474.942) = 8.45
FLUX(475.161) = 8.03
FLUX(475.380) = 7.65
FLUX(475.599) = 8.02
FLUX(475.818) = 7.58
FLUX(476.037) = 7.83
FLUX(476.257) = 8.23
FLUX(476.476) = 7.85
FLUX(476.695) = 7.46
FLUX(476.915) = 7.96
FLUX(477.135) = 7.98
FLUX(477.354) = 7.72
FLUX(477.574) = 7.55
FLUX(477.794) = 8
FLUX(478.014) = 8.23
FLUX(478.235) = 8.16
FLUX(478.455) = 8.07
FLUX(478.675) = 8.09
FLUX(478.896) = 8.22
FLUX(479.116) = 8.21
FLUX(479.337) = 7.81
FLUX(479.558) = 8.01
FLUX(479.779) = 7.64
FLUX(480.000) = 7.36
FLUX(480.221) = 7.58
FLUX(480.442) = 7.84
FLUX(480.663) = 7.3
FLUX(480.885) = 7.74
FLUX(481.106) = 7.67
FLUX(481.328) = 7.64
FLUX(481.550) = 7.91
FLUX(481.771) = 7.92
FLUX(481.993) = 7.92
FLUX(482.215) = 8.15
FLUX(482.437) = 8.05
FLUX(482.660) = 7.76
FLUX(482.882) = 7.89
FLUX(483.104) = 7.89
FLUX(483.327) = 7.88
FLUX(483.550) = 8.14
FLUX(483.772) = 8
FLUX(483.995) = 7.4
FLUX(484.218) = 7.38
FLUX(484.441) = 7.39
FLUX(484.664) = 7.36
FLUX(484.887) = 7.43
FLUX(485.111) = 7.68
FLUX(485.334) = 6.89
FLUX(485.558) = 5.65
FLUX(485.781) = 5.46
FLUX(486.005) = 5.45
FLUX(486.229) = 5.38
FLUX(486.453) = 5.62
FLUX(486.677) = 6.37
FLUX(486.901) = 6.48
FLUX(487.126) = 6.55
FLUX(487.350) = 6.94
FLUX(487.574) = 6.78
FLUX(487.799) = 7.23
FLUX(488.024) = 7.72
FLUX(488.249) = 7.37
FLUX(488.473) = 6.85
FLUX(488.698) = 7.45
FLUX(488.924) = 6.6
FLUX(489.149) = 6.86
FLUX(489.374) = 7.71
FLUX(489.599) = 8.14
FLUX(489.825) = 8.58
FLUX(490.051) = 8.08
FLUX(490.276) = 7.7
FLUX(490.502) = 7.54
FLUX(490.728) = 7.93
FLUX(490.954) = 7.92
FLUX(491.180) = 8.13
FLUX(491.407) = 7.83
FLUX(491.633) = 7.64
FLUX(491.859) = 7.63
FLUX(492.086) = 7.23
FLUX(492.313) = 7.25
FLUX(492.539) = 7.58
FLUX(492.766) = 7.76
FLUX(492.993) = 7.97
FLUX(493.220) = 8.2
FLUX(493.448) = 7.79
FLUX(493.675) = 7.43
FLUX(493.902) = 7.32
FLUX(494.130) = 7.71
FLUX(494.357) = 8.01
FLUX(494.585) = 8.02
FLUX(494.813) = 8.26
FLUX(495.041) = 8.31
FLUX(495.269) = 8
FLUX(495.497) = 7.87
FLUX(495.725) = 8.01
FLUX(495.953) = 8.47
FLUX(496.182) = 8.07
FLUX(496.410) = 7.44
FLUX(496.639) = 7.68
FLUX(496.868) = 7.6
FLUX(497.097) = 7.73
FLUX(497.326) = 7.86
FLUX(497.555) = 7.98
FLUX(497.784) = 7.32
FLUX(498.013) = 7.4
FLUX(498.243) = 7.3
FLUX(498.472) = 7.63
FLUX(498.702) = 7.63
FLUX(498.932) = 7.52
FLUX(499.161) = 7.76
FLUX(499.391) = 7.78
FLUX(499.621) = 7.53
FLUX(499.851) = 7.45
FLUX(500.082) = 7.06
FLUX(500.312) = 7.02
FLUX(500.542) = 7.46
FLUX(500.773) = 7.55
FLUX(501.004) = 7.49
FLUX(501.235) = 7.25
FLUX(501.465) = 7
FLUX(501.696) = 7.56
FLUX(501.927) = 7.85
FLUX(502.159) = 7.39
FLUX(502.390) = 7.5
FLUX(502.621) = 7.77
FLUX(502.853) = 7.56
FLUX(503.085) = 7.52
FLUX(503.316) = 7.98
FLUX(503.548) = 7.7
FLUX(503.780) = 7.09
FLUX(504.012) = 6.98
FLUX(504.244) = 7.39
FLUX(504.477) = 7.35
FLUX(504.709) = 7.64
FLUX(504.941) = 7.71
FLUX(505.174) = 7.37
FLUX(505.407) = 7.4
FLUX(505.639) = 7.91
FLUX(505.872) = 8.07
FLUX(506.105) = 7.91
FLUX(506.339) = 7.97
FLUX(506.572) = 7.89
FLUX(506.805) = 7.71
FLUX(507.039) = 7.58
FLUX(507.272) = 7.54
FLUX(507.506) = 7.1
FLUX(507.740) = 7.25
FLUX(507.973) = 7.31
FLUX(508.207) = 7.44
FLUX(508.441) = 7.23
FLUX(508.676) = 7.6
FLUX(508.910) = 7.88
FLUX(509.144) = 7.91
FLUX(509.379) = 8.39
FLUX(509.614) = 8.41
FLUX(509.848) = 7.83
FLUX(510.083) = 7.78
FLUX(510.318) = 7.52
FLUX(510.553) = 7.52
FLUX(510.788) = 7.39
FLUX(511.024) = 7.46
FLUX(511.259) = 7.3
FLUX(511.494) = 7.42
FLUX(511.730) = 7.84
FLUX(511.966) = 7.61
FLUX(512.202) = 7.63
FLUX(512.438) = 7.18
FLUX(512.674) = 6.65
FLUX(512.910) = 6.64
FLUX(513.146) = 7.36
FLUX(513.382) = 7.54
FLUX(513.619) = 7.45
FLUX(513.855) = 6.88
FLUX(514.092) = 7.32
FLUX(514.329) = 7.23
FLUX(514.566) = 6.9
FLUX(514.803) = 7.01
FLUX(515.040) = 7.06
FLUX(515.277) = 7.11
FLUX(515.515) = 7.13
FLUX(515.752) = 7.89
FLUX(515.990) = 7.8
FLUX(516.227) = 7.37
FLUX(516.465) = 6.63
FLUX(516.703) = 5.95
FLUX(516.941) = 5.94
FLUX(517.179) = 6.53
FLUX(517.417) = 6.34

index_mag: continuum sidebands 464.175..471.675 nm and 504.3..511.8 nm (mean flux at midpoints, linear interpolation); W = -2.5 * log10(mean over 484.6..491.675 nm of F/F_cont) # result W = 0.11 mag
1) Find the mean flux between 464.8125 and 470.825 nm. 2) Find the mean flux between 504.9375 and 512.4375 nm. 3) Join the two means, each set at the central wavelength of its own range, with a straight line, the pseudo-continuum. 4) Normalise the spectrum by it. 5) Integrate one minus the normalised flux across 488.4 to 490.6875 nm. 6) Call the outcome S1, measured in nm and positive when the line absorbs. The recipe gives 0.09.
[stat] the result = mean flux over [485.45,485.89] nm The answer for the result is 5.56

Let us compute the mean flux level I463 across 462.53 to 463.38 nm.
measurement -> 8.32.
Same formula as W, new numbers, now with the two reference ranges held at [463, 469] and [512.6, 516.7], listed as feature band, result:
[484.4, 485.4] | 0.055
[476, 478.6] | -0.002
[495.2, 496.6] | -0.060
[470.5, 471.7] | 0.034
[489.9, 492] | -0.027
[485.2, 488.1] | 0.213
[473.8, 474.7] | -0.035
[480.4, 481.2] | 0.031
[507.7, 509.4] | -0.048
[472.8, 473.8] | 0.023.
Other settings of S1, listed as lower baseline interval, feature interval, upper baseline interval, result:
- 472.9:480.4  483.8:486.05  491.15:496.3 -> 0.29 nm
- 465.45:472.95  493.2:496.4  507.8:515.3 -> -0.10 nm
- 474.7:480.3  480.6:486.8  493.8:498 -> 0.51 nm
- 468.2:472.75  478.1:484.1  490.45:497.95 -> 0.08 nm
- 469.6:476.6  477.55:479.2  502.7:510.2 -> -0.03 nm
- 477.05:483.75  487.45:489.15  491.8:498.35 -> 0.15 nm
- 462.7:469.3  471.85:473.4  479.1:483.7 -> -0.03 nm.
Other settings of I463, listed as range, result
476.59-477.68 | 7.74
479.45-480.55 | 7.69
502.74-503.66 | 7.69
